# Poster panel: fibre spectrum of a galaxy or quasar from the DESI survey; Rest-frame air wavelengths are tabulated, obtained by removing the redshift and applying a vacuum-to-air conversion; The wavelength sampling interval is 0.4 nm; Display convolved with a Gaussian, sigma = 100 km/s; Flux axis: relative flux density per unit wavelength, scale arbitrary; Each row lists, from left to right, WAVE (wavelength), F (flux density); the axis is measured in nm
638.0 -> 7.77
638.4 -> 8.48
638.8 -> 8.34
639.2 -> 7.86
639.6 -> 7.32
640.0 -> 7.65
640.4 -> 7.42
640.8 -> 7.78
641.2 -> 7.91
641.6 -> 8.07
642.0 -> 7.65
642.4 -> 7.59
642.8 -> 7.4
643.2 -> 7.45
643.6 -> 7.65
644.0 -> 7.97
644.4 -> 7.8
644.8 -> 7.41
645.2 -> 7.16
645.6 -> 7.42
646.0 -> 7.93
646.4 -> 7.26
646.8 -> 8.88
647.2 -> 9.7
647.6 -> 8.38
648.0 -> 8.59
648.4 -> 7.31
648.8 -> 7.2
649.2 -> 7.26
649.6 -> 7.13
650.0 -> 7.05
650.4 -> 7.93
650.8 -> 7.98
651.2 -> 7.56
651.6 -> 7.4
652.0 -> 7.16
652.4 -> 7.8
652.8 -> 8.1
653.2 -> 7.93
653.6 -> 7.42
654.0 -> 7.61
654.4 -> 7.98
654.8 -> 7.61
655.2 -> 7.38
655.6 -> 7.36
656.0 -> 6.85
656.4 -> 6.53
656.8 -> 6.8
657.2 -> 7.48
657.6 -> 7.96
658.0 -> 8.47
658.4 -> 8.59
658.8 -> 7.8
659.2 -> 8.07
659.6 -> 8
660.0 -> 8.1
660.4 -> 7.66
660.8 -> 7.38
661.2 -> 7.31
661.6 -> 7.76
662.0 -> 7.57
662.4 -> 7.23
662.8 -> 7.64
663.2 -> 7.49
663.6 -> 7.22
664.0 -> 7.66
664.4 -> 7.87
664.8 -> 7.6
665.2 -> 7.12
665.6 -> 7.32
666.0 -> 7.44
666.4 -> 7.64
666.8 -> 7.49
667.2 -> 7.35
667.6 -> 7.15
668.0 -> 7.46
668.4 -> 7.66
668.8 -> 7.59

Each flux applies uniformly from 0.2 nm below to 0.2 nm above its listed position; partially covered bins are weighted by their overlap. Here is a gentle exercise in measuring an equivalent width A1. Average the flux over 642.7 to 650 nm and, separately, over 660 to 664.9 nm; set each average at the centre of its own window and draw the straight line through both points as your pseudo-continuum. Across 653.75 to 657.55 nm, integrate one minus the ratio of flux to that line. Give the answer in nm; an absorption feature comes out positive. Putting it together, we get 0.161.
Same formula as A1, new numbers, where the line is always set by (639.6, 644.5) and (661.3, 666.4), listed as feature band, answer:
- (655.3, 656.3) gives 0.06 nm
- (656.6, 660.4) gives -0.18 nm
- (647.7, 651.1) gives 0.02 nm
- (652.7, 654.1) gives -0.03 nm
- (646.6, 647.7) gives -0.20 nm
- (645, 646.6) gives 0.04 nm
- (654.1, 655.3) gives -0.02 nm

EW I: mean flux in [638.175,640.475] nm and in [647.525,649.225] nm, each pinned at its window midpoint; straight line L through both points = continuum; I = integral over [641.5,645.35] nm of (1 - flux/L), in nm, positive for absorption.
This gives 0.102 nm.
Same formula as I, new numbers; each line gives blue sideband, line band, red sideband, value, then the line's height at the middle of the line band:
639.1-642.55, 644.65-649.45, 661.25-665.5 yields -0.15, 7.64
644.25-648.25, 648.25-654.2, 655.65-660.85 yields 0.27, 7.89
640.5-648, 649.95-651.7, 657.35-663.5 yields 0.04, 7.84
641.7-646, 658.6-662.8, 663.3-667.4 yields -0.11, 7.49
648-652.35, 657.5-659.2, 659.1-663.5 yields -0.14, 7.59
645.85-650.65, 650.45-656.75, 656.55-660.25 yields 0.31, 7.89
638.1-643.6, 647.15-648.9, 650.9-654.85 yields -0.11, 7.7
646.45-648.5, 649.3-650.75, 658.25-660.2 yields 0.17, 8.44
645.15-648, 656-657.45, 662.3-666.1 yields 0.15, 7.77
